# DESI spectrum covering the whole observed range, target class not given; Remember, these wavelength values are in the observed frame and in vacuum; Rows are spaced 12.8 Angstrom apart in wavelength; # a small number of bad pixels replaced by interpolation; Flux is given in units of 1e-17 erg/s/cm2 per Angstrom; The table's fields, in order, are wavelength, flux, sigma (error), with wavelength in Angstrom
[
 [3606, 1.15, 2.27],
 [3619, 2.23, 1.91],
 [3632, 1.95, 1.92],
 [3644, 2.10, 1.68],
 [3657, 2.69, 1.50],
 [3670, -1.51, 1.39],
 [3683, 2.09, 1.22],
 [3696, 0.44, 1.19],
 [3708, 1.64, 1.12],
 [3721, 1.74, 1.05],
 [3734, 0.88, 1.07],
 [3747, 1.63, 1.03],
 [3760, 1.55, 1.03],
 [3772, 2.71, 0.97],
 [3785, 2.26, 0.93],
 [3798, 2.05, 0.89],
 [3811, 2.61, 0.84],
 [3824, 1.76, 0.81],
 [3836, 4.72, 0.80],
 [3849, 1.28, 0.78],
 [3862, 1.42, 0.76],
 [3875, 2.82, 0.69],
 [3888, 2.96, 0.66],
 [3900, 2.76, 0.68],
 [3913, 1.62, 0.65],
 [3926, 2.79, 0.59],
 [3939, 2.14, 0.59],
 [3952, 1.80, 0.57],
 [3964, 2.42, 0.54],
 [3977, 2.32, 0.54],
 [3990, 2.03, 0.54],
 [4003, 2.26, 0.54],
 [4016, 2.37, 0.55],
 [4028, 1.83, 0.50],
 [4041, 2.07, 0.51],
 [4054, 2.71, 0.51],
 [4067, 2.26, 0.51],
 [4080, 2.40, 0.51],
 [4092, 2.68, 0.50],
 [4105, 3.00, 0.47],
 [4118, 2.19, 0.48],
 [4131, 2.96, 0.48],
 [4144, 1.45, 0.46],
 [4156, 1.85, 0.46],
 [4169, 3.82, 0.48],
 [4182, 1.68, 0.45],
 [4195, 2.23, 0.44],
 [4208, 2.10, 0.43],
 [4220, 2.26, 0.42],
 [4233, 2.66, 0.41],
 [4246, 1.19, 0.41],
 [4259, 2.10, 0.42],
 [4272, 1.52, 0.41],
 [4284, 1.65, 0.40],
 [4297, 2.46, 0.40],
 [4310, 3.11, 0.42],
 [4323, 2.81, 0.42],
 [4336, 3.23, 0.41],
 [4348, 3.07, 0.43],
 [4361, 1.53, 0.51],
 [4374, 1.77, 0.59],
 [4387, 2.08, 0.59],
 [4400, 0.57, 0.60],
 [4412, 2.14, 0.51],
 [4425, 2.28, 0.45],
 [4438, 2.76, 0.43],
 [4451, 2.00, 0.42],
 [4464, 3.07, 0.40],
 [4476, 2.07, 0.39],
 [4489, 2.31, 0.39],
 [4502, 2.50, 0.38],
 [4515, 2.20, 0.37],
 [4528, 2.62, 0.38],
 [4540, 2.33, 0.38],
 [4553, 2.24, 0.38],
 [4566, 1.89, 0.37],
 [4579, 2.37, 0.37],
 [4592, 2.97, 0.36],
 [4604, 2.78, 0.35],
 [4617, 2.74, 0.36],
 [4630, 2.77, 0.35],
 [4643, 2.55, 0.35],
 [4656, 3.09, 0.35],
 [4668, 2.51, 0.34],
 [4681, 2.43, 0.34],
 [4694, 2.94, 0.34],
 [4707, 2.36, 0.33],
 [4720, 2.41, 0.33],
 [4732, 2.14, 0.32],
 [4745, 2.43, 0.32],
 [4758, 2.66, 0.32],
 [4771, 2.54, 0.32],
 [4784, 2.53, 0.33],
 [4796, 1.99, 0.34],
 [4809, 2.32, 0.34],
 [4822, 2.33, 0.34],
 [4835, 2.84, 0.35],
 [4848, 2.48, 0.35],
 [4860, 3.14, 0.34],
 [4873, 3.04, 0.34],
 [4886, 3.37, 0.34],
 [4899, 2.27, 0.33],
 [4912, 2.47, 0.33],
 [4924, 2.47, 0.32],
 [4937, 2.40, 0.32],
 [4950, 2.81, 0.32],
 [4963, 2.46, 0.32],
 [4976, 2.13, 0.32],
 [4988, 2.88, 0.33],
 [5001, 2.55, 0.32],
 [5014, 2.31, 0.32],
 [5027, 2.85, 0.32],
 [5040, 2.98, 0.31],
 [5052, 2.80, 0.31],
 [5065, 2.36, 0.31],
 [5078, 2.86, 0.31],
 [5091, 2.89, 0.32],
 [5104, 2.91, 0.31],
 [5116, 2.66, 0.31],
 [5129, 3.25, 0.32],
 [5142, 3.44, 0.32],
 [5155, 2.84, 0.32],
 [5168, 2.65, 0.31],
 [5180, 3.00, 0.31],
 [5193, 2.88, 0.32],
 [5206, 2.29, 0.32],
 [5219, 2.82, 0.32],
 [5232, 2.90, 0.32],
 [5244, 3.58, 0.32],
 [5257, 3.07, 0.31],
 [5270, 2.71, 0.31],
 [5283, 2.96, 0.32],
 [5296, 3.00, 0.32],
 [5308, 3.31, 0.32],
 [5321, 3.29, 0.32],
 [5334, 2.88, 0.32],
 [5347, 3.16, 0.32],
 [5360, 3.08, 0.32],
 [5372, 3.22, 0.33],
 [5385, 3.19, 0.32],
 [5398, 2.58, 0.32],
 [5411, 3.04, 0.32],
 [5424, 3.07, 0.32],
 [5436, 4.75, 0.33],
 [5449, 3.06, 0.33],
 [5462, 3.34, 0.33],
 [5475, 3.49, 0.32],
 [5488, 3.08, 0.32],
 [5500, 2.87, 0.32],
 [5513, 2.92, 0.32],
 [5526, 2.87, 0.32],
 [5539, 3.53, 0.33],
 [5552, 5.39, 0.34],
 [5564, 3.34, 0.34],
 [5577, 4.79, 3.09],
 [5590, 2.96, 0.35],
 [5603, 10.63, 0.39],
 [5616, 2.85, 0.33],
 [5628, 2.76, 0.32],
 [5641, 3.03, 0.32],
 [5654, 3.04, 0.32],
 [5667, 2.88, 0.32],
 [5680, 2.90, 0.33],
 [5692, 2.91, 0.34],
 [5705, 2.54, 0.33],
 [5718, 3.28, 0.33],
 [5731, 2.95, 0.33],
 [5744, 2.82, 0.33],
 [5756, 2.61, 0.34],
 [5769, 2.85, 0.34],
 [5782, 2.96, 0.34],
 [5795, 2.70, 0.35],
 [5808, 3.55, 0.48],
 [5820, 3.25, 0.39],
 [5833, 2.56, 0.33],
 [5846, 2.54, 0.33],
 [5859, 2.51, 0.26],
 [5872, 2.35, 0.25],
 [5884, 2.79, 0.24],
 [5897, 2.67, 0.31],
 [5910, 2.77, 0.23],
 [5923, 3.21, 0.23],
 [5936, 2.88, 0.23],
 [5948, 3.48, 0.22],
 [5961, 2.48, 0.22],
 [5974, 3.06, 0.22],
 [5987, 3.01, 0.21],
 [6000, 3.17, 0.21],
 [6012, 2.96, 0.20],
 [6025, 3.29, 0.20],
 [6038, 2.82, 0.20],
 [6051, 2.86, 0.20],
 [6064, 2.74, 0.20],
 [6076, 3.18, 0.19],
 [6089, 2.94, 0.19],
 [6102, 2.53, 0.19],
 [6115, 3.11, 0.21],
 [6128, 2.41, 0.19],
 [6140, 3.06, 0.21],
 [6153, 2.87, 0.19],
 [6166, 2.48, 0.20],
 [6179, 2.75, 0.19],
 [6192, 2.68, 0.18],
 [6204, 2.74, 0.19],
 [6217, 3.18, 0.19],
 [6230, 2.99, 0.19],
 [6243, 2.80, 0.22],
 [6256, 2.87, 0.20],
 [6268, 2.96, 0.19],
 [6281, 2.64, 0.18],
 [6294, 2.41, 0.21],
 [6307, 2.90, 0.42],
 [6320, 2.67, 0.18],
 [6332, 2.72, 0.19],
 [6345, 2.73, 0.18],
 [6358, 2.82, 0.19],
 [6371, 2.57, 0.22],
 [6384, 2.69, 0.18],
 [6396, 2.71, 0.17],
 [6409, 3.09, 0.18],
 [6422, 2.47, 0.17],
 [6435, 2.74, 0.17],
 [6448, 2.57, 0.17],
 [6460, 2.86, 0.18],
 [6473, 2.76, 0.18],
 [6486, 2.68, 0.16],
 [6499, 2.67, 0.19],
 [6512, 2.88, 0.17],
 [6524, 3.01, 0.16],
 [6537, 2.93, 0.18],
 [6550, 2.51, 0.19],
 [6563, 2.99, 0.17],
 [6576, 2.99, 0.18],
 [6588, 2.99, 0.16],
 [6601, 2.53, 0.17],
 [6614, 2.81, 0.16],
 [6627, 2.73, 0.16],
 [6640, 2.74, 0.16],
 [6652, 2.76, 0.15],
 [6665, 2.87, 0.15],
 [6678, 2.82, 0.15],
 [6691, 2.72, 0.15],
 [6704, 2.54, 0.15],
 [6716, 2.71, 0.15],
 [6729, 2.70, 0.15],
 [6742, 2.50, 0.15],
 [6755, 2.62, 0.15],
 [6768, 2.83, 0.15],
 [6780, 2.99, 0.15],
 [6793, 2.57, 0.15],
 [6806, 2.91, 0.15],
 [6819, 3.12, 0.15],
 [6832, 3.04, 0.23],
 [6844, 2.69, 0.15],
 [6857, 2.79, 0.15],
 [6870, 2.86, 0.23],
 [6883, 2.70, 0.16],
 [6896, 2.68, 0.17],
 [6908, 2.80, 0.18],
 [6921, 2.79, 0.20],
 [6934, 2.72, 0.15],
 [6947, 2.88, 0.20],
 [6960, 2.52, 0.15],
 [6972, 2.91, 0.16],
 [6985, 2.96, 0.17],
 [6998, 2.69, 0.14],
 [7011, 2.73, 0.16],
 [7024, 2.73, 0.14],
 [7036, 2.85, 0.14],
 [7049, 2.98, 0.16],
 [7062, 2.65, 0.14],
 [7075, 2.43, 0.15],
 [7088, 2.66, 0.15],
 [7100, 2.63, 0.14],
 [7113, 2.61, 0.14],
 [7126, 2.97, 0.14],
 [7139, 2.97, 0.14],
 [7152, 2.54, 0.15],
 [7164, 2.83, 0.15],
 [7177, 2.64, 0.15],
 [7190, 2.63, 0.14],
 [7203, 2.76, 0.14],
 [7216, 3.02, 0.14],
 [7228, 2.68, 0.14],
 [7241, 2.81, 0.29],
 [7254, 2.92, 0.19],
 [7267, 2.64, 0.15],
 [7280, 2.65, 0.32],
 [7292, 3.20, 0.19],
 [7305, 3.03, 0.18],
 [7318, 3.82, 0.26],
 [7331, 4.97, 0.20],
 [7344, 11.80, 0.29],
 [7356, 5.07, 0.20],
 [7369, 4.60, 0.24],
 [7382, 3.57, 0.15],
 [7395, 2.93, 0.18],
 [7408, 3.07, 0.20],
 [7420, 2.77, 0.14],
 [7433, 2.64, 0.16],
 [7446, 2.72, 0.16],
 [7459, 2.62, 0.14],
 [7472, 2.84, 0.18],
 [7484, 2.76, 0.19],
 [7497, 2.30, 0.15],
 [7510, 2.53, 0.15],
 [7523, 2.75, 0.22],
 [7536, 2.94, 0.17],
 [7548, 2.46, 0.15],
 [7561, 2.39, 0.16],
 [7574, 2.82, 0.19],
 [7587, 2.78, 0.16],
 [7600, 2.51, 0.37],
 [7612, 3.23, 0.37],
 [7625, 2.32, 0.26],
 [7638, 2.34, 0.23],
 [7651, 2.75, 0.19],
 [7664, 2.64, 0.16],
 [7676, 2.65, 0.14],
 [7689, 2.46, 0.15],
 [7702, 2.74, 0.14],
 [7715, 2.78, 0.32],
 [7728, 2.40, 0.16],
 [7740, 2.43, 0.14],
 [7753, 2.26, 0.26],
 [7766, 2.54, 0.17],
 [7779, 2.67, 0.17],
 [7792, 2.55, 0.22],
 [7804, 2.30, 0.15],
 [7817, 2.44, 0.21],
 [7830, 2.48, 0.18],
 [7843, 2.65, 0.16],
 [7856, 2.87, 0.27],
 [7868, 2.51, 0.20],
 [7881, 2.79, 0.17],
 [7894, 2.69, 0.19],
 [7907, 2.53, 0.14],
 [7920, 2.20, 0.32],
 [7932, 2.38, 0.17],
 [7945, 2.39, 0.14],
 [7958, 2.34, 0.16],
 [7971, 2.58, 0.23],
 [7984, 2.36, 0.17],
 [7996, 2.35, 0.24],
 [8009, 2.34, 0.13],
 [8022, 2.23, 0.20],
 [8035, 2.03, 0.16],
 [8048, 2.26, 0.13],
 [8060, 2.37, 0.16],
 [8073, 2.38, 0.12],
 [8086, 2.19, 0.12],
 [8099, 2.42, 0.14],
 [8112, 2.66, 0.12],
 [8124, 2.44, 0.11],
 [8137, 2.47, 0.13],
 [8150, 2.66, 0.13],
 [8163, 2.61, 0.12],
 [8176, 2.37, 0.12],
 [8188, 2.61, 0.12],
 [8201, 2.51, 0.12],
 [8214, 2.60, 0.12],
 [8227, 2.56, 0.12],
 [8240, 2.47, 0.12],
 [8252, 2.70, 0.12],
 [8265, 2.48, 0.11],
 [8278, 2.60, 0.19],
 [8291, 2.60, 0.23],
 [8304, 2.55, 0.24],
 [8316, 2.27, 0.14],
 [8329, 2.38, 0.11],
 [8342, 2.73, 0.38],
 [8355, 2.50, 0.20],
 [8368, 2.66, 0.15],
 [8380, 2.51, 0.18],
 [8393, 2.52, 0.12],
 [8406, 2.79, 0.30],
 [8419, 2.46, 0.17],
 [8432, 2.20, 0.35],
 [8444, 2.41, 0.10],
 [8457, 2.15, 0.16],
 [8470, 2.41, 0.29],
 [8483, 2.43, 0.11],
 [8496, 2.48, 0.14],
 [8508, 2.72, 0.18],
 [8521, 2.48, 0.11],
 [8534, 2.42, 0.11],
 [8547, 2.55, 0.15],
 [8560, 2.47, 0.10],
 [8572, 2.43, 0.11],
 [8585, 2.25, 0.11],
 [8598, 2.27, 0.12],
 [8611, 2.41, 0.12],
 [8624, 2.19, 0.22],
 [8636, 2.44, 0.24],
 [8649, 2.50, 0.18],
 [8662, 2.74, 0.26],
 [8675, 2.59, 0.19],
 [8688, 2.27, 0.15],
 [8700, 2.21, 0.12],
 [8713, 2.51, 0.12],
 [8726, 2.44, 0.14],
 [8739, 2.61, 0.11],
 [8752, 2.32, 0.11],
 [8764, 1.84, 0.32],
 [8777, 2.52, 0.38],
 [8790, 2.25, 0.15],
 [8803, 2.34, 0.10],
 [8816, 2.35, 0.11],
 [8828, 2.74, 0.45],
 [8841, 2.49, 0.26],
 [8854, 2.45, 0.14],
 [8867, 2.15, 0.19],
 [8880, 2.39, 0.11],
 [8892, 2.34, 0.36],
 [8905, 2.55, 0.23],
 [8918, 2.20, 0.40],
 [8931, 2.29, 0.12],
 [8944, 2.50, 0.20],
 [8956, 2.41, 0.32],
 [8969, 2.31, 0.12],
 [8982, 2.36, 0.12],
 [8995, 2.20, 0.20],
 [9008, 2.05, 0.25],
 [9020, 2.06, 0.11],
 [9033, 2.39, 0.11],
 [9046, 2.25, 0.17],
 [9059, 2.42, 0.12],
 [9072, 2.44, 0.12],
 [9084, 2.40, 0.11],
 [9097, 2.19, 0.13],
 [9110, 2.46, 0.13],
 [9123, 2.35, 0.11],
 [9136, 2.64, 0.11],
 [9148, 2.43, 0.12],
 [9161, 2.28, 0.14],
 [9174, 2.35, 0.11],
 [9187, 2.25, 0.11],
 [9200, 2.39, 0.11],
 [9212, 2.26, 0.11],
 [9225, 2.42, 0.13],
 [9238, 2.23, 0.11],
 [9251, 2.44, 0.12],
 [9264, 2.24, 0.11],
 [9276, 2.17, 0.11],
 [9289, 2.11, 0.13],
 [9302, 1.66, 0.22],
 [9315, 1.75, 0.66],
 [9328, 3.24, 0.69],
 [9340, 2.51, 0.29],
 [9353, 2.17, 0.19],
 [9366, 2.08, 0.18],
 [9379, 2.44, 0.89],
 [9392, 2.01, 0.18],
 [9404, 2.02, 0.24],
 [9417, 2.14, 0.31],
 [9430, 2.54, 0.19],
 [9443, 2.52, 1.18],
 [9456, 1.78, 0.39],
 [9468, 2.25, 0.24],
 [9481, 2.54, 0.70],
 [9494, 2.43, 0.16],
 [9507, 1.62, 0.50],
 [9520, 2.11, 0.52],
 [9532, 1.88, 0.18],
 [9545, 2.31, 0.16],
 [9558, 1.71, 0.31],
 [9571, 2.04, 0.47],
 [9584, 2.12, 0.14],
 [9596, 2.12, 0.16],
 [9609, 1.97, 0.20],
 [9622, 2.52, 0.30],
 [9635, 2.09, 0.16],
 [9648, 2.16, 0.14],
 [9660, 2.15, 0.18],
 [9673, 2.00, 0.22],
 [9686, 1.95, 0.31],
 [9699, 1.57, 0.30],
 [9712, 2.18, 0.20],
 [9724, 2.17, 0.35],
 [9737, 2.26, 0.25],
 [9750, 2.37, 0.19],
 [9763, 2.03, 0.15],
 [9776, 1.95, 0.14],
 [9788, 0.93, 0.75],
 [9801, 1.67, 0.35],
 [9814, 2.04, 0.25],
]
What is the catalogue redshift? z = 0.119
